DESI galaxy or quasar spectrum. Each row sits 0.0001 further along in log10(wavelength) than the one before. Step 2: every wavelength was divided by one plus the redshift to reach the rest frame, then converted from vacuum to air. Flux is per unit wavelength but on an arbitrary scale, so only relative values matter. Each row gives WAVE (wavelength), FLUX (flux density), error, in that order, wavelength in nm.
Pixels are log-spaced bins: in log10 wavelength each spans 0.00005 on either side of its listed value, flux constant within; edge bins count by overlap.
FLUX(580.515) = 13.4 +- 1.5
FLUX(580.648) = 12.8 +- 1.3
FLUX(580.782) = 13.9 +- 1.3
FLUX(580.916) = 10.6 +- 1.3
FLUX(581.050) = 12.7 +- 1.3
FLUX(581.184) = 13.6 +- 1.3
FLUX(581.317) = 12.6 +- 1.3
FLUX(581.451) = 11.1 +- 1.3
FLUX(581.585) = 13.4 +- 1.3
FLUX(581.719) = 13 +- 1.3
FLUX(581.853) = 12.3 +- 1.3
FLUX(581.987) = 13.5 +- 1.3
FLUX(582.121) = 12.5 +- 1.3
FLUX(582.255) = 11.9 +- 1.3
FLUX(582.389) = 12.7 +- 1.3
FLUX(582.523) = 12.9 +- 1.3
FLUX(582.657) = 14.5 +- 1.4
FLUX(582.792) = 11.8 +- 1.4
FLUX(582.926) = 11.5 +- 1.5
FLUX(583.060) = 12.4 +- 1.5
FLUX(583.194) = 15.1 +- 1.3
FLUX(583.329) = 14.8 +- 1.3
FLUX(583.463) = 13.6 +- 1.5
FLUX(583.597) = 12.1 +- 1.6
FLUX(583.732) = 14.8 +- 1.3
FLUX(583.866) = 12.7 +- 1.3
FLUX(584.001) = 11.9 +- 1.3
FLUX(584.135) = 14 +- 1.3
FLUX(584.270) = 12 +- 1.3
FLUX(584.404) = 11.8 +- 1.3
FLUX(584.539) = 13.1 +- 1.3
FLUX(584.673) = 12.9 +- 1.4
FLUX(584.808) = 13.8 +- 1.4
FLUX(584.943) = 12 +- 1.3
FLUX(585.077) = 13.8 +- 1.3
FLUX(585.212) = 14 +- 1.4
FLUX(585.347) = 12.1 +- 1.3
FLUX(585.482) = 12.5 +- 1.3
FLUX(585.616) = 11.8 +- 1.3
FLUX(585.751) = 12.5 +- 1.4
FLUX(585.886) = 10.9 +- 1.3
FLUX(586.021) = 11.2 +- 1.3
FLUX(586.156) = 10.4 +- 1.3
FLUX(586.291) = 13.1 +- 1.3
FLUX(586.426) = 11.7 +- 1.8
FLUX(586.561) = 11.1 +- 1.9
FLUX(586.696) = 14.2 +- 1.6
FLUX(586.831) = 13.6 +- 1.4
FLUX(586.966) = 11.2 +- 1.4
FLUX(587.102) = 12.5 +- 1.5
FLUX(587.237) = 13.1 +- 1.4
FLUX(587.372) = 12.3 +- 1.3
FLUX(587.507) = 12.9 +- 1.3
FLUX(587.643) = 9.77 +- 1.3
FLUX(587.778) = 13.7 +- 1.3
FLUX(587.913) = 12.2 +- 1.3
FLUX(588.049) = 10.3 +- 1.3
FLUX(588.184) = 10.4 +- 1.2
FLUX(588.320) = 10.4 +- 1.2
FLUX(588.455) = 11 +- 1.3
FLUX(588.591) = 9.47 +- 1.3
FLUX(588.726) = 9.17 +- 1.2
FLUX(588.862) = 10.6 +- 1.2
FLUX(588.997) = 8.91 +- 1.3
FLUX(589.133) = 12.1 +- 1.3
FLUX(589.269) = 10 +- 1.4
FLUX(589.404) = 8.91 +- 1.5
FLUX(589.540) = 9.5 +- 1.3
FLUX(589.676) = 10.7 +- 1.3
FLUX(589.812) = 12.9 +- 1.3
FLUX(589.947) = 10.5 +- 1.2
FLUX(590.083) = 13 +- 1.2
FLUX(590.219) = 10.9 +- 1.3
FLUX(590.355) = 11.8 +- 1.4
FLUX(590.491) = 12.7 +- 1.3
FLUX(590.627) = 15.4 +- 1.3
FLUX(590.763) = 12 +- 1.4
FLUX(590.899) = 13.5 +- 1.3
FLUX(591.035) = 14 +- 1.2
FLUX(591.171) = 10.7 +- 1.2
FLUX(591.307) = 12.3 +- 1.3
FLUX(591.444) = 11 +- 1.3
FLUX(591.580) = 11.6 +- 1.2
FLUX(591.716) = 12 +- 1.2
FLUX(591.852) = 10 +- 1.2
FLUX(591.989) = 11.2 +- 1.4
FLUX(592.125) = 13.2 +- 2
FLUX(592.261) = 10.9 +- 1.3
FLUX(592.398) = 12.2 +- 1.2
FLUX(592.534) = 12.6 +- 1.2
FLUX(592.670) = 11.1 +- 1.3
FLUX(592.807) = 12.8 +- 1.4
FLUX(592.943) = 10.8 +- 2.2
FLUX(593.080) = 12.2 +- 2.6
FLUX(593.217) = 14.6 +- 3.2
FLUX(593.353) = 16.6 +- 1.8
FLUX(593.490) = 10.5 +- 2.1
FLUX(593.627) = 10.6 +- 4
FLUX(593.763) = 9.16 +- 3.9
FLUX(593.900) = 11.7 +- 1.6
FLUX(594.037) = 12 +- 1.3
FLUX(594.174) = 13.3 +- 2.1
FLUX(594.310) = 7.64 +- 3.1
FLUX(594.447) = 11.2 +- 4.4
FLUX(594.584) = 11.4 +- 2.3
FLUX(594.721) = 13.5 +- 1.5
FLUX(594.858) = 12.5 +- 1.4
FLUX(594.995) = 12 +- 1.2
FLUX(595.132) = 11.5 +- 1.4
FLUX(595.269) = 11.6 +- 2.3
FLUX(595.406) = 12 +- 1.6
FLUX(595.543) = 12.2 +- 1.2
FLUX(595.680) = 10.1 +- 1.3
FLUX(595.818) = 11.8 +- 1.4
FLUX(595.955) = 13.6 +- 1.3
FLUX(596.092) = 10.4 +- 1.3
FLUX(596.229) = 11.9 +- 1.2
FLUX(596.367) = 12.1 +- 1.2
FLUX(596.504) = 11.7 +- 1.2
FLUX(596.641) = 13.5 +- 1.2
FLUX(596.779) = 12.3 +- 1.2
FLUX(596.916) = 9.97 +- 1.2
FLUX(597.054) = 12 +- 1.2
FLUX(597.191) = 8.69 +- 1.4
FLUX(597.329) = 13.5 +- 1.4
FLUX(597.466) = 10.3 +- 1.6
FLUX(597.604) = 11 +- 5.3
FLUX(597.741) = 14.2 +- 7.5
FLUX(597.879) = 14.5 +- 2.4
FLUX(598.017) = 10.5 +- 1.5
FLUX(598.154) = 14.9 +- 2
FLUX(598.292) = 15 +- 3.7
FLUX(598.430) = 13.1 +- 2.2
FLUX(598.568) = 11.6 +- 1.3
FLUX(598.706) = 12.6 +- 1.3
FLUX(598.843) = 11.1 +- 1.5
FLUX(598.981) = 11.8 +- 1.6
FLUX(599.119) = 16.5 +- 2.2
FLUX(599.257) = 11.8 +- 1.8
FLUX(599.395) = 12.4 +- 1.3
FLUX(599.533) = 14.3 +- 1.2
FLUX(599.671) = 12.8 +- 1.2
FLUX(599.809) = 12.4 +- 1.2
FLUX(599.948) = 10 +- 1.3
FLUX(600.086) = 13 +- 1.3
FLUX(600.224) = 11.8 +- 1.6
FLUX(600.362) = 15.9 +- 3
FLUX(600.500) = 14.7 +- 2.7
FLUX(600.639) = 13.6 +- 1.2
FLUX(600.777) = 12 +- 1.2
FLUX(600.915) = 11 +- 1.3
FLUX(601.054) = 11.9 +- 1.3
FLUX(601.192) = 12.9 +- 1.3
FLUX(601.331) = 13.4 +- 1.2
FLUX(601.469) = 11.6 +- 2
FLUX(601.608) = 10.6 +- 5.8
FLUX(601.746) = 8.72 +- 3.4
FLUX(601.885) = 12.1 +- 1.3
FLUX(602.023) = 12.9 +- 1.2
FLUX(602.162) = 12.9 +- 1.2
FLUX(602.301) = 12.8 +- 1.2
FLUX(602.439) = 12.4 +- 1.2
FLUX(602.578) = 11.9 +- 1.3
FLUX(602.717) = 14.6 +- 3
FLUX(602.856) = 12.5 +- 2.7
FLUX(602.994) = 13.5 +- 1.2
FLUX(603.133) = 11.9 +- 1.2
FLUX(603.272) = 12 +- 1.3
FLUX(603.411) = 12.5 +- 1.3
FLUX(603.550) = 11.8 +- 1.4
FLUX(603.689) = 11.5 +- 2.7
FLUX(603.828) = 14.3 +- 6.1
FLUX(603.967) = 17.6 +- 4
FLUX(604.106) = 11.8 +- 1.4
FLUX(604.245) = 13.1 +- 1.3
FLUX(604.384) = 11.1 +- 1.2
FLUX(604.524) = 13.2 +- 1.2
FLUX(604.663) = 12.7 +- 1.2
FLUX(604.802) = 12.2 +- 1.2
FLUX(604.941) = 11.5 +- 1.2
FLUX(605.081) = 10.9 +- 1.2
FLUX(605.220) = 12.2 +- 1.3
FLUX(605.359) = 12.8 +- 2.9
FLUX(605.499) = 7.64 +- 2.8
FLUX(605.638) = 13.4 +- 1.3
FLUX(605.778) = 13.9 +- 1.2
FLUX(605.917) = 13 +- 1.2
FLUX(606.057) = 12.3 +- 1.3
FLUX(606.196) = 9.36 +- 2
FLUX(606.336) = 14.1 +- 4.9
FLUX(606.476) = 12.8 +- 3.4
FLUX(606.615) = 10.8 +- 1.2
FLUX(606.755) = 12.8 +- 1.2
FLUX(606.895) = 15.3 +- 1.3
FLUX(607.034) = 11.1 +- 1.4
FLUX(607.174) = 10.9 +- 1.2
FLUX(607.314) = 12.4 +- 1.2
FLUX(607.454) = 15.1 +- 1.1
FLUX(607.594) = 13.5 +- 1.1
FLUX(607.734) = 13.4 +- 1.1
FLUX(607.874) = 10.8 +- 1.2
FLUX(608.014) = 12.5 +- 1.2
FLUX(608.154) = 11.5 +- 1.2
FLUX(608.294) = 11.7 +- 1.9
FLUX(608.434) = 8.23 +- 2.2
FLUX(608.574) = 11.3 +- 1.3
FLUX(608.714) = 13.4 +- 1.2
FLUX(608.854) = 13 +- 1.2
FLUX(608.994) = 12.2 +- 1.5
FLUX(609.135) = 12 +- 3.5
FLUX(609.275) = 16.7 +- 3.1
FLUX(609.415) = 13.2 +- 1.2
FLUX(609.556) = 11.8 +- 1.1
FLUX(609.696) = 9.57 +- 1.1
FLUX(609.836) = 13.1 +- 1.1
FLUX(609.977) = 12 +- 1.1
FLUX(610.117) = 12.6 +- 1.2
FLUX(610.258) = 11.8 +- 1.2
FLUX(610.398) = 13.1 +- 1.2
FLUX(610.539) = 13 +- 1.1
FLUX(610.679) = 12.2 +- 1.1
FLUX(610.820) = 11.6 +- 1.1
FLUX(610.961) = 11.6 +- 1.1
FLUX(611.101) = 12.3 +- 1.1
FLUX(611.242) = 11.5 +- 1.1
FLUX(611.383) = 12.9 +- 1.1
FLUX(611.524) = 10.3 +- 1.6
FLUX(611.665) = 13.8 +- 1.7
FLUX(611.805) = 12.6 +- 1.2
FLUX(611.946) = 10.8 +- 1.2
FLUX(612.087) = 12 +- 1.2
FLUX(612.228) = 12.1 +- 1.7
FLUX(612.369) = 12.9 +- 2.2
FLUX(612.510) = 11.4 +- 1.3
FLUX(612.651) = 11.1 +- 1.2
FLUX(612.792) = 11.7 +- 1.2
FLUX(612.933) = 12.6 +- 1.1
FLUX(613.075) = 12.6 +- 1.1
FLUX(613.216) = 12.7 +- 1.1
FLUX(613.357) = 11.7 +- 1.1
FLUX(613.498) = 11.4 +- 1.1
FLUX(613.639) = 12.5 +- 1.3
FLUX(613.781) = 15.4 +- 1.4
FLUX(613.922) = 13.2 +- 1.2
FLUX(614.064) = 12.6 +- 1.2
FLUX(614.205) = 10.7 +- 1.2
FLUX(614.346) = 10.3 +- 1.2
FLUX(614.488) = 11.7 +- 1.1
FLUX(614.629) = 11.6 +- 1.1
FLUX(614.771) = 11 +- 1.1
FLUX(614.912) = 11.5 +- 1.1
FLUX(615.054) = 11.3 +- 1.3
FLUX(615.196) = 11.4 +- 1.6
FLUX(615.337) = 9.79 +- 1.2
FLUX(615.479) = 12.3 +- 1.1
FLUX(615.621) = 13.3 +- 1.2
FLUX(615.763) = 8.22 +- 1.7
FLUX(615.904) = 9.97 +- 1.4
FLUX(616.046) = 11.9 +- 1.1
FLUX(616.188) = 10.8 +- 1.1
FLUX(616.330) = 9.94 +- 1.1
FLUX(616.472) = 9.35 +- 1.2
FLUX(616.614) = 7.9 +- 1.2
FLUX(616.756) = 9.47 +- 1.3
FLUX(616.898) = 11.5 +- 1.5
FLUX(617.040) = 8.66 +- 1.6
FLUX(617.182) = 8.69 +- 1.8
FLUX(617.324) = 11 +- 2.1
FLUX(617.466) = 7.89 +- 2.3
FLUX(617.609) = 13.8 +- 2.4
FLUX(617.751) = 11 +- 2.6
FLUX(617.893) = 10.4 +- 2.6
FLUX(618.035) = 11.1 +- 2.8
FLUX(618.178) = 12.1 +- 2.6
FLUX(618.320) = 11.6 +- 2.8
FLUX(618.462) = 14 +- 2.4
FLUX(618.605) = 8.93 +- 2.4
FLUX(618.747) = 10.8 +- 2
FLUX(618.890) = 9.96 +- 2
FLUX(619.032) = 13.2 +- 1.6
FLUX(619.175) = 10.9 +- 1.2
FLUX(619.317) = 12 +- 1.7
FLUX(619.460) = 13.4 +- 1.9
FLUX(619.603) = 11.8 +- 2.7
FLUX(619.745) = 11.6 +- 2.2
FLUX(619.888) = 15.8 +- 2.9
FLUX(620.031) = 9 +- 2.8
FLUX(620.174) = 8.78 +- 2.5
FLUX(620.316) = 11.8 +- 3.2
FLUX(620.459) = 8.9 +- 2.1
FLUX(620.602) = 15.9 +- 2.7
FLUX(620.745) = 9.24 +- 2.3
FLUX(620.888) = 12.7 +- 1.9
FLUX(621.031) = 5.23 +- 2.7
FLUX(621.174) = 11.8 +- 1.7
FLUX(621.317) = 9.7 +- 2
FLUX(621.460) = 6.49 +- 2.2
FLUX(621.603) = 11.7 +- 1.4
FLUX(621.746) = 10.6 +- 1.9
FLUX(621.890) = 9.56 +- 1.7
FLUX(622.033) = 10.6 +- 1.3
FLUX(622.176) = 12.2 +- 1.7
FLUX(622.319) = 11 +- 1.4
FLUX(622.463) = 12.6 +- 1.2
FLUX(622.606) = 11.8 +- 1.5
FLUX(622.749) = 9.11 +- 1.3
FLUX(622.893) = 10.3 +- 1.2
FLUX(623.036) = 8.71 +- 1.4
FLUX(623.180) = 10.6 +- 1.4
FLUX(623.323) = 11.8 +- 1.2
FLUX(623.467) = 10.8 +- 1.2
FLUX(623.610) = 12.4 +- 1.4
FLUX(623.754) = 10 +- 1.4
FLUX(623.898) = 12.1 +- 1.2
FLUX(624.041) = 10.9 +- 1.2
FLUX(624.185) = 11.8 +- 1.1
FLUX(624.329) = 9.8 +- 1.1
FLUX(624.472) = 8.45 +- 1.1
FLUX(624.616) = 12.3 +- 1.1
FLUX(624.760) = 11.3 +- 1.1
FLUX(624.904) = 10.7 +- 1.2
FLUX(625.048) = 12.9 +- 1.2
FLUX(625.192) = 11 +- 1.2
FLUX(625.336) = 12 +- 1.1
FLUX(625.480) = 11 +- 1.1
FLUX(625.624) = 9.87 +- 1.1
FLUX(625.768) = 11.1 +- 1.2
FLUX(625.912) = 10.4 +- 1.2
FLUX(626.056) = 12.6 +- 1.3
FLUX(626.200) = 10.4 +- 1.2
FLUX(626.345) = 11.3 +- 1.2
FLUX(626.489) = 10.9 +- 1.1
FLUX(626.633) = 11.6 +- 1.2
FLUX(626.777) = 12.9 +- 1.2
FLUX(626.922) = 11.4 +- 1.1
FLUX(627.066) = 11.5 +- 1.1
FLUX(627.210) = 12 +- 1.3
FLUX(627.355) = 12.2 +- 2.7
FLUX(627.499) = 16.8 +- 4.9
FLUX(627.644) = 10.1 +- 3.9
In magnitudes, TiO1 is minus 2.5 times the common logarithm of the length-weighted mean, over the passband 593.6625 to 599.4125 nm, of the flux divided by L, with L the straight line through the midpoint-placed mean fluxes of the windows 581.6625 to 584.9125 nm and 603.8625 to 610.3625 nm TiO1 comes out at 0.06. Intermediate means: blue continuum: 13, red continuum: 12.4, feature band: 12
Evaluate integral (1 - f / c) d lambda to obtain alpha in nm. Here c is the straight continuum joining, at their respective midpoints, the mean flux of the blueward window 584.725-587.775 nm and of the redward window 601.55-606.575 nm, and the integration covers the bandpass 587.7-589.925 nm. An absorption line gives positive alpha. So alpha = 0.31 nm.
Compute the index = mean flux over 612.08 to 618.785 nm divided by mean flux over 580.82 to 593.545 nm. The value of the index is 0.92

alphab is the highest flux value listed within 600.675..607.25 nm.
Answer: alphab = 17.6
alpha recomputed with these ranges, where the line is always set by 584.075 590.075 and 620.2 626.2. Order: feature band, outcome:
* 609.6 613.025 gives -0.284 nm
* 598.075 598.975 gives -0.119 nm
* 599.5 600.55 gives -0.153 nm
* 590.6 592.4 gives -0.072 nm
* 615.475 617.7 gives 0.149 nm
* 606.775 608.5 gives -0.159 nm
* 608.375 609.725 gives -0.132 nm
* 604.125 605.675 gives -0.080 nm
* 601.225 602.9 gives -0.130 nm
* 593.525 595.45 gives 0.019 nm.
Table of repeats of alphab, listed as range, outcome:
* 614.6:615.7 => 13.3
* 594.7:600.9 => 16.5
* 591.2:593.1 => 13.2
